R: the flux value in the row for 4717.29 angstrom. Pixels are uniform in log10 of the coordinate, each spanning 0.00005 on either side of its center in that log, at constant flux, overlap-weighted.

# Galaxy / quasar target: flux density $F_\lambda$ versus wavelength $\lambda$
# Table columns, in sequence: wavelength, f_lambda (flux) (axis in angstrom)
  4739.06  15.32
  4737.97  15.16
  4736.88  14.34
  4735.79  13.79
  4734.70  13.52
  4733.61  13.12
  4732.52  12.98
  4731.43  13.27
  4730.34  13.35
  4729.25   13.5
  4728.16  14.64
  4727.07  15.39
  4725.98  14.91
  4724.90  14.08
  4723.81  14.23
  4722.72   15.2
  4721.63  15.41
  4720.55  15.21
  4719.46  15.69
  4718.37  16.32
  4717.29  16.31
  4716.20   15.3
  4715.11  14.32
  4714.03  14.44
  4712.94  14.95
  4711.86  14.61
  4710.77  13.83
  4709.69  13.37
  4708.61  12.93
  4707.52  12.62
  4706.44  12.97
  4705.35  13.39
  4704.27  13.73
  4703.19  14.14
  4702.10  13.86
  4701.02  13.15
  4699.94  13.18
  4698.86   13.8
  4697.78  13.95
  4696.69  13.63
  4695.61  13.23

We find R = 16.31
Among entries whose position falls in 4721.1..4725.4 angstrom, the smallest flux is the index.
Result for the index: 14.08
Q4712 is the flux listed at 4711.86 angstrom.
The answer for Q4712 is 14.61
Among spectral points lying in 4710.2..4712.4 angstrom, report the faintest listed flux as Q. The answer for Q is 13.83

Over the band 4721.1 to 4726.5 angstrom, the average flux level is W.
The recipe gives 14.8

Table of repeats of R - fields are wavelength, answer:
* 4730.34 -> 13.35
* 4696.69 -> 13.63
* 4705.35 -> 13.39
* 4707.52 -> 12.62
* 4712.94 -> 14.95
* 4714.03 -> 14.44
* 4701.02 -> 13.15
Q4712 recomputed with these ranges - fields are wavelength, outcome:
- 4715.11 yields 14.32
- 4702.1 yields 13.86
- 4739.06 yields 15.32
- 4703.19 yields 14.14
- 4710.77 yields 13.83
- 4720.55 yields 15.21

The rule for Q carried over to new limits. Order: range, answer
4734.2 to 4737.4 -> 13.52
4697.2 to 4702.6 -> 13.15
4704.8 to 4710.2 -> 12.62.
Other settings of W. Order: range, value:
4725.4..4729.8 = 14.6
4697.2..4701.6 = 13.5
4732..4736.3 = 13.4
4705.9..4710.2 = 13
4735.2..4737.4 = 14.1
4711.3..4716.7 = 14.7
